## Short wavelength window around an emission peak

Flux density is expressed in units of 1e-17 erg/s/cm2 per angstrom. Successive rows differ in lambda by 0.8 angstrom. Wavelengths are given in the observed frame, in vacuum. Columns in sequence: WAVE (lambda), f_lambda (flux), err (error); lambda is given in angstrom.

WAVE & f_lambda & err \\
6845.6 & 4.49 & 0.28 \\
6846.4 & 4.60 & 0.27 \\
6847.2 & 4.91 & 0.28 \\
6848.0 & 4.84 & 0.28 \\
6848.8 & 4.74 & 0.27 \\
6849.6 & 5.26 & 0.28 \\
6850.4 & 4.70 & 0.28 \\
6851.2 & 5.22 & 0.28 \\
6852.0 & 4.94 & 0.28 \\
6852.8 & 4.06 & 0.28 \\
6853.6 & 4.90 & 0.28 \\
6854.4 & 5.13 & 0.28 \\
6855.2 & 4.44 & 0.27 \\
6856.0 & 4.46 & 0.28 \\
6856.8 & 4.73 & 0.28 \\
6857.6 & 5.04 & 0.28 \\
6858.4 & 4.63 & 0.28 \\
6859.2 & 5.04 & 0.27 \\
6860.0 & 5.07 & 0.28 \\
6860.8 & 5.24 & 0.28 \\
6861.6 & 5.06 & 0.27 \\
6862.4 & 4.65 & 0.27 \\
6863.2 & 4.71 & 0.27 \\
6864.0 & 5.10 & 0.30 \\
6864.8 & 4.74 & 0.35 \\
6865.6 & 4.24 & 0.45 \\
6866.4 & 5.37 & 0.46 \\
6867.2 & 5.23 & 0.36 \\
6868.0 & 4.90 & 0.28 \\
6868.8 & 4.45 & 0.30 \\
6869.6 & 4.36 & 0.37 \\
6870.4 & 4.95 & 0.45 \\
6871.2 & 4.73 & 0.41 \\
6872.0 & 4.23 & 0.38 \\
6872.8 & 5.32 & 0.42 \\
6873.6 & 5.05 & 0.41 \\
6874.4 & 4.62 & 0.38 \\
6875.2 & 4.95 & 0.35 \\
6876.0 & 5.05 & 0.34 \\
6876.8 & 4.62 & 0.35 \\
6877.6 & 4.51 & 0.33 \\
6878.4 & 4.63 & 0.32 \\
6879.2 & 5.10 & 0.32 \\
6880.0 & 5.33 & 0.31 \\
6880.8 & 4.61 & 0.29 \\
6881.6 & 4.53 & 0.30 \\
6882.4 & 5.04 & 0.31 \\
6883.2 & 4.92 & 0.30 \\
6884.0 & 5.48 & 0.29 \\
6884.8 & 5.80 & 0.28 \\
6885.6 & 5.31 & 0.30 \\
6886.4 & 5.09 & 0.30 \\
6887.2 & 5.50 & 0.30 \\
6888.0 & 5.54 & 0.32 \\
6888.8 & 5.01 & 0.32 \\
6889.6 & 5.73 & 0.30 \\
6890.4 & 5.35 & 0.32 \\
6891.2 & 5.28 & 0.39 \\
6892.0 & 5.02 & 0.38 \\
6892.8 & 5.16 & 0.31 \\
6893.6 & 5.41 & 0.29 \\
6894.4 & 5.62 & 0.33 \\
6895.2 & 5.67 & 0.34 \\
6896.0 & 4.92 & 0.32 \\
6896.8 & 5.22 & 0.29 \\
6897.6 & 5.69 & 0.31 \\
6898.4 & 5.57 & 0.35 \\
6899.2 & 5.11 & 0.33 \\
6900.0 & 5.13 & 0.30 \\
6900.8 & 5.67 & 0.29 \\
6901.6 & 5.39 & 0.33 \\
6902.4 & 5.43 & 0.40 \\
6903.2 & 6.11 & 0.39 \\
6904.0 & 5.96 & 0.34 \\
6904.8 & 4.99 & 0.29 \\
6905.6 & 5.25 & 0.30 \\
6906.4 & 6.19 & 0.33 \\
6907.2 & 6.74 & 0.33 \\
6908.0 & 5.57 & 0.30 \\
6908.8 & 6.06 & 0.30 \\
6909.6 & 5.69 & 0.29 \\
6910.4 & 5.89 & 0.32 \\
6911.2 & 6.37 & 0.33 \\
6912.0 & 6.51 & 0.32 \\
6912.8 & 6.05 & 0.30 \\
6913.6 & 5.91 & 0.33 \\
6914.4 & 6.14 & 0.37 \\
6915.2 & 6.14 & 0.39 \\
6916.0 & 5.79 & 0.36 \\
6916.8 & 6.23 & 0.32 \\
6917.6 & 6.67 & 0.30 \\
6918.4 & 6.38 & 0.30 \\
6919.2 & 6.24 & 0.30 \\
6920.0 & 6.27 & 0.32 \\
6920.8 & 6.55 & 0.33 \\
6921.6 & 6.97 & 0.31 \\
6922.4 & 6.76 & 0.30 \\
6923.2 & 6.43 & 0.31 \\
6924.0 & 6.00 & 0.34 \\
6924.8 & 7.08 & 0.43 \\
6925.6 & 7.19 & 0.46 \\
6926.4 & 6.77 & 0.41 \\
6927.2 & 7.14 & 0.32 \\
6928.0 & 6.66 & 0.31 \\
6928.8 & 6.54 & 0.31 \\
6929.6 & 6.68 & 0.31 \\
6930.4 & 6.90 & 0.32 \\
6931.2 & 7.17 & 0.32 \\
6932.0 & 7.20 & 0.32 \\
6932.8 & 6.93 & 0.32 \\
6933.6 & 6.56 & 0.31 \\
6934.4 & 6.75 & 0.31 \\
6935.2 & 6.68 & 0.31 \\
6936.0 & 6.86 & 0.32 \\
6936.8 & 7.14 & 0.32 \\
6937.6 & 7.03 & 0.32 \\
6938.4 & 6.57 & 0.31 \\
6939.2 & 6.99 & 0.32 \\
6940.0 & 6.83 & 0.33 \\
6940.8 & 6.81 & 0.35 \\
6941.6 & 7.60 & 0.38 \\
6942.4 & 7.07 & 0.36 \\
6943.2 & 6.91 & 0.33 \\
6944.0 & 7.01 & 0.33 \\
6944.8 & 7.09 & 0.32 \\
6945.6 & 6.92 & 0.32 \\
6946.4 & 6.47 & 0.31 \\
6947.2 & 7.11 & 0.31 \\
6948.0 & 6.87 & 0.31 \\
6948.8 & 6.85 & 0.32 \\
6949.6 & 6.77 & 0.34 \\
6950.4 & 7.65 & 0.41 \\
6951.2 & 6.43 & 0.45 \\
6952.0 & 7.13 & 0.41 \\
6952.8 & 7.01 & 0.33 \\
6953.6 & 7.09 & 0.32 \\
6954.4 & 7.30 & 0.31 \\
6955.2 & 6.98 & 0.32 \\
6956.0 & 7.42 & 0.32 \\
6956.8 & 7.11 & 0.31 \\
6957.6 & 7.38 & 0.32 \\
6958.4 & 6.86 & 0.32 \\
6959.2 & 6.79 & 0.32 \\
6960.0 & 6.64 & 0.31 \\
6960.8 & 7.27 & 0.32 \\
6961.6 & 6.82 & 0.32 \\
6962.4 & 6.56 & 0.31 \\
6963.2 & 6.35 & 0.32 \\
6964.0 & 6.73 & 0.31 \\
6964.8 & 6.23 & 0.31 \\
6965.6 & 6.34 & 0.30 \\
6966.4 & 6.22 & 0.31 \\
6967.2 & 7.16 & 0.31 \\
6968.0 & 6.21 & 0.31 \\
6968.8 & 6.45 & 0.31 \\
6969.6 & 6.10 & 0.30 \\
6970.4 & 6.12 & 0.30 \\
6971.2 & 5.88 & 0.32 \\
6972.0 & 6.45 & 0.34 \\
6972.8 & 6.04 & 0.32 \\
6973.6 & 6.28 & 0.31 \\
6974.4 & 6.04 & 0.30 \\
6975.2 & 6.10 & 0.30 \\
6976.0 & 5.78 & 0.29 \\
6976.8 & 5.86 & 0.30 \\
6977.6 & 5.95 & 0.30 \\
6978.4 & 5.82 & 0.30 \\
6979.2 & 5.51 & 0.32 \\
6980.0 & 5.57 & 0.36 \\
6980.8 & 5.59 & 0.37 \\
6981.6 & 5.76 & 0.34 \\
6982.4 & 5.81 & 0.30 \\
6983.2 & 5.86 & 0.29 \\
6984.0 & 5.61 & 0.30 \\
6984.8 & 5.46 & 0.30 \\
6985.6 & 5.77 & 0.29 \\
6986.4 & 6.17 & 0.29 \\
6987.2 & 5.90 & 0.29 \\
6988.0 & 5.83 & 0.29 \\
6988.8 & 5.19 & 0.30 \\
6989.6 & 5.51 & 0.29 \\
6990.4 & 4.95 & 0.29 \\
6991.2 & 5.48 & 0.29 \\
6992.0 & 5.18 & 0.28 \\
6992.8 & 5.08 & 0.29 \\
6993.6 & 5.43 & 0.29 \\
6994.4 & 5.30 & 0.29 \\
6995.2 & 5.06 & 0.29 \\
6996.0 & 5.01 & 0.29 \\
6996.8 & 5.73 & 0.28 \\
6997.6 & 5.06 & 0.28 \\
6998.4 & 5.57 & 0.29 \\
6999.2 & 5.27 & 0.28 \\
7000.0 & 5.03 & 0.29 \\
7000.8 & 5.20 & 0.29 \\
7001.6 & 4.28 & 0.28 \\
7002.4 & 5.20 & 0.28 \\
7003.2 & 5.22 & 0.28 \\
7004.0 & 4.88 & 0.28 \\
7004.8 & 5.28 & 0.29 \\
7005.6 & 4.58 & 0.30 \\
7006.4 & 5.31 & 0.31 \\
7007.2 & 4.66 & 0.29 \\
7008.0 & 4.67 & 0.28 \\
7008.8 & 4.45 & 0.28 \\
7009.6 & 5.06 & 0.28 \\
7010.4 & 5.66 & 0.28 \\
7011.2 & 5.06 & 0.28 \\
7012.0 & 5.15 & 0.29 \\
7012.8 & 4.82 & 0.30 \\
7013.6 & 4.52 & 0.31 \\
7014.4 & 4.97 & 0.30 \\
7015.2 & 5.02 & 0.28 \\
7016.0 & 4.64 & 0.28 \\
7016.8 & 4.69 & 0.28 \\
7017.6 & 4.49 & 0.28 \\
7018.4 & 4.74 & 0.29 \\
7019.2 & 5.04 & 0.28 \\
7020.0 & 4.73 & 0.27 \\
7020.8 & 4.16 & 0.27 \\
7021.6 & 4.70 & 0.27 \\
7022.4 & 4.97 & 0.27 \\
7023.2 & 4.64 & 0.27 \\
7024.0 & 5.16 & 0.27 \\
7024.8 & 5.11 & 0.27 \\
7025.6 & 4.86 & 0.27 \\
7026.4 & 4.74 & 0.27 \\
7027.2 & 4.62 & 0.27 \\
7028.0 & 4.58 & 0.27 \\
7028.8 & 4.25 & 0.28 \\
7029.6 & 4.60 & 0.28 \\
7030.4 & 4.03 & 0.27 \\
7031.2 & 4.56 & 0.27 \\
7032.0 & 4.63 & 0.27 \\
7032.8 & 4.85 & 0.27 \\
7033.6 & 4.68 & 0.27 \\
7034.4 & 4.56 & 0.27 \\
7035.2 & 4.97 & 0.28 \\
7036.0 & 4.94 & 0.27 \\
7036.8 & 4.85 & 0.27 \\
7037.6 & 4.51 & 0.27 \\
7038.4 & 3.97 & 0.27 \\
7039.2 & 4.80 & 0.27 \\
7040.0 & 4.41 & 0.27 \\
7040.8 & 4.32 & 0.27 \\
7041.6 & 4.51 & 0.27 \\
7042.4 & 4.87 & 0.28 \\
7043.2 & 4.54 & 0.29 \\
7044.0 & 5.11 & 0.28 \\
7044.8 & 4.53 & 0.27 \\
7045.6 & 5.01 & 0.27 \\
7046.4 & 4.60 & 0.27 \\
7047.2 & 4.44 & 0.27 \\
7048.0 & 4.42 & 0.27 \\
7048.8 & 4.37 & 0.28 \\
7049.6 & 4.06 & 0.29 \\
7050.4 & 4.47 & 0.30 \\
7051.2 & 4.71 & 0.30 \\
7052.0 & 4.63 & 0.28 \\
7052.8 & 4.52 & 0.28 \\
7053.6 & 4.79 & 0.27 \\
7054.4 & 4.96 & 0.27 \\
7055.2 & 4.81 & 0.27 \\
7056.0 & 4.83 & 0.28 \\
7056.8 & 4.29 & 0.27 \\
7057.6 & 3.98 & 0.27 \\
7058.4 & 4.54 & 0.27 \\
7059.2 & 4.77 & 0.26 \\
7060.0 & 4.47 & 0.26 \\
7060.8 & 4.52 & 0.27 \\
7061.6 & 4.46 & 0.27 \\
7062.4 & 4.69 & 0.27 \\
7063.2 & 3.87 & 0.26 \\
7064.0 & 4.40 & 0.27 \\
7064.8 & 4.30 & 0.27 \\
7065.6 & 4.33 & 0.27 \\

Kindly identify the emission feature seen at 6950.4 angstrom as Mg II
